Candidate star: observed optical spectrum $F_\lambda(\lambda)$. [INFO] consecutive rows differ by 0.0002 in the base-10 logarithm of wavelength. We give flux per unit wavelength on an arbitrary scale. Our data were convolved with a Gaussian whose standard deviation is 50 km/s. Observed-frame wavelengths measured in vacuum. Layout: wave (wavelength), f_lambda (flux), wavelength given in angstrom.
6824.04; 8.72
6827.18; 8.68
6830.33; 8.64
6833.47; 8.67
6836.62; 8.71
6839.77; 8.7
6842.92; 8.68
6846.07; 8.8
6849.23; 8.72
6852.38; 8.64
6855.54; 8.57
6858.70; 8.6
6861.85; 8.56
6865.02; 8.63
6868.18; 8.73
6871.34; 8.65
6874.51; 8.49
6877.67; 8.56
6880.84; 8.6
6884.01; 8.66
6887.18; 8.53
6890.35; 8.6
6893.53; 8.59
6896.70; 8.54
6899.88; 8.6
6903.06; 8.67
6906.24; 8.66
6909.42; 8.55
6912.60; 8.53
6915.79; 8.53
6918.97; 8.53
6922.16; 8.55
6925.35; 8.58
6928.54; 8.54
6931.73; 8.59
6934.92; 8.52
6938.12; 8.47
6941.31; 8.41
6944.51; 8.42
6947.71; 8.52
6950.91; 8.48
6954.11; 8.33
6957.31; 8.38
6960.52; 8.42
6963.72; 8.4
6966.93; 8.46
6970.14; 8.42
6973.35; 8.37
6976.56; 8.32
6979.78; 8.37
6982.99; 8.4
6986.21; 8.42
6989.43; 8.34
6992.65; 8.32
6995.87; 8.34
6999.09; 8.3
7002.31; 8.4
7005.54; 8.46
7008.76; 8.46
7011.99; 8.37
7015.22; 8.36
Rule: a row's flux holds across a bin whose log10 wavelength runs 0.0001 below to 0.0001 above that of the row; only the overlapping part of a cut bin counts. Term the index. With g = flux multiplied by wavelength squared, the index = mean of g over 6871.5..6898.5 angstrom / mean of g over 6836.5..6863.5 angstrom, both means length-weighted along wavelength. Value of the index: 1.00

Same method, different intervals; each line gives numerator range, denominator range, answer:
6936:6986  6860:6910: 1.00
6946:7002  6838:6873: 1.00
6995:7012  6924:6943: 1.01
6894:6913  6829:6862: 1.01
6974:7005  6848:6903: 1.00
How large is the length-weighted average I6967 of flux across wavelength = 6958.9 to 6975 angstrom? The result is 8.41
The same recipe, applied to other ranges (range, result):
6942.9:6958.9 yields 8.43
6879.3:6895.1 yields 8.59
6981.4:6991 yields 8.38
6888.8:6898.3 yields 8.57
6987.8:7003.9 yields 8.34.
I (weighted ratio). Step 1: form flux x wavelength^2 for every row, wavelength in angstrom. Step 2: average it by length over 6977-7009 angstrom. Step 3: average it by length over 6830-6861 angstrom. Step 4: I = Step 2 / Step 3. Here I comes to 1.0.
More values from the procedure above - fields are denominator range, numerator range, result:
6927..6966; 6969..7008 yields 1.00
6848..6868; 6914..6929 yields 1.01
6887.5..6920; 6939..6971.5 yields 1.00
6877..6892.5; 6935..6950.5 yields 1.00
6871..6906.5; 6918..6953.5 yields 1.00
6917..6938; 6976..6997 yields 0.99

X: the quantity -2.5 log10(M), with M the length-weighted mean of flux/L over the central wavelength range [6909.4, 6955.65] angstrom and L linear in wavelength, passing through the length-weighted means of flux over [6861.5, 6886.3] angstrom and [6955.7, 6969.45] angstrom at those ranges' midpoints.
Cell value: 0.00 mag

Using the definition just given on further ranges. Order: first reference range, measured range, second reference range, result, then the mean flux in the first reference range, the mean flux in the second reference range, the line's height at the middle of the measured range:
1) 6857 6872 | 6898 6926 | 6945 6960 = -0.01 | 8.63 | 8.43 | 8.52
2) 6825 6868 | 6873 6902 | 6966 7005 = 0.00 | 8.66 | 8.37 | 8.58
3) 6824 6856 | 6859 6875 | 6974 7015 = 0.00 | 8.69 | 8.37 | 8.63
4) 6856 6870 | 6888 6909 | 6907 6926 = 0.00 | 8.63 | 8.55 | 8.57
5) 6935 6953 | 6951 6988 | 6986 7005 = 0.00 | 8.46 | 8.35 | 8.41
